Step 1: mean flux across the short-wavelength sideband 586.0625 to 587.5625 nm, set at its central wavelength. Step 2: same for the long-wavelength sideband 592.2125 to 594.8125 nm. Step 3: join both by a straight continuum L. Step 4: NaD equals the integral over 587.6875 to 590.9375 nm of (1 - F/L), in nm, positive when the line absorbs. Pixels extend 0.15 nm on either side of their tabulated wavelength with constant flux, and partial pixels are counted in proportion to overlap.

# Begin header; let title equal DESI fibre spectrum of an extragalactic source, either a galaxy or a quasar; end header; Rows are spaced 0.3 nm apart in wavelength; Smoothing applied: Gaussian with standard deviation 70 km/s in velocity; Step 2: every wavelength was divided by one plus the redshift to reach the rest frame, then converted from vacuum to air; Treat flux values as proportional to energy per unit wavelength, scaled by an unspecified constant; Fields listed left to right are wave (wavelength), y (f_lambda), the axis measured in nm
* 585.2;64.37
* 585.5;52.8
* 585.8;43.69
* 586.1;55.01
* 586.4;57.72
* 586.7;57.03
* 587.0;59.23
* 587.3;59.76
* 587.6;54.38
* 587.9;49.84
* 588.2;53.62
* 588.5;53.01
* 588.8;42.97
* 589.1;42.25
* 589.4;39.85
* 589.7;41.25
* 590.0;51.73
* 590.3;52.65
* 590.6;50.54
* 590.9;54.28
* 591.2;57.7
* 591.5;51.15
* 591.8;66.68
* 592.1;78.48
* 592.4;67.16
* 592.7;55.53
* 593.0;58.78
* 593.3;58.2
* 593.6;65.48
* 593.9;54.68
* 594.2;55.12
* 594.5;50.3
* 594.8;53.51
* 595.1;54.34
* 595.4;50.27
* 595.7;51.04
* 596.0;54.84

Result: 0.54 nm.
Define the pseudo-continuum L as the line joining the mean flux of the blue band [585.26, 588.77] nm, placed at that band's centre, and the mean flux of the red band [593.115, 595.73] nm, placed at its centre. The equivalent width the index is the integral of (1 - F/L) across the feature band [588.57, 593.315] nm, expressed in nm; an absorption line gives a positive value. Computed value 0.03 nm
